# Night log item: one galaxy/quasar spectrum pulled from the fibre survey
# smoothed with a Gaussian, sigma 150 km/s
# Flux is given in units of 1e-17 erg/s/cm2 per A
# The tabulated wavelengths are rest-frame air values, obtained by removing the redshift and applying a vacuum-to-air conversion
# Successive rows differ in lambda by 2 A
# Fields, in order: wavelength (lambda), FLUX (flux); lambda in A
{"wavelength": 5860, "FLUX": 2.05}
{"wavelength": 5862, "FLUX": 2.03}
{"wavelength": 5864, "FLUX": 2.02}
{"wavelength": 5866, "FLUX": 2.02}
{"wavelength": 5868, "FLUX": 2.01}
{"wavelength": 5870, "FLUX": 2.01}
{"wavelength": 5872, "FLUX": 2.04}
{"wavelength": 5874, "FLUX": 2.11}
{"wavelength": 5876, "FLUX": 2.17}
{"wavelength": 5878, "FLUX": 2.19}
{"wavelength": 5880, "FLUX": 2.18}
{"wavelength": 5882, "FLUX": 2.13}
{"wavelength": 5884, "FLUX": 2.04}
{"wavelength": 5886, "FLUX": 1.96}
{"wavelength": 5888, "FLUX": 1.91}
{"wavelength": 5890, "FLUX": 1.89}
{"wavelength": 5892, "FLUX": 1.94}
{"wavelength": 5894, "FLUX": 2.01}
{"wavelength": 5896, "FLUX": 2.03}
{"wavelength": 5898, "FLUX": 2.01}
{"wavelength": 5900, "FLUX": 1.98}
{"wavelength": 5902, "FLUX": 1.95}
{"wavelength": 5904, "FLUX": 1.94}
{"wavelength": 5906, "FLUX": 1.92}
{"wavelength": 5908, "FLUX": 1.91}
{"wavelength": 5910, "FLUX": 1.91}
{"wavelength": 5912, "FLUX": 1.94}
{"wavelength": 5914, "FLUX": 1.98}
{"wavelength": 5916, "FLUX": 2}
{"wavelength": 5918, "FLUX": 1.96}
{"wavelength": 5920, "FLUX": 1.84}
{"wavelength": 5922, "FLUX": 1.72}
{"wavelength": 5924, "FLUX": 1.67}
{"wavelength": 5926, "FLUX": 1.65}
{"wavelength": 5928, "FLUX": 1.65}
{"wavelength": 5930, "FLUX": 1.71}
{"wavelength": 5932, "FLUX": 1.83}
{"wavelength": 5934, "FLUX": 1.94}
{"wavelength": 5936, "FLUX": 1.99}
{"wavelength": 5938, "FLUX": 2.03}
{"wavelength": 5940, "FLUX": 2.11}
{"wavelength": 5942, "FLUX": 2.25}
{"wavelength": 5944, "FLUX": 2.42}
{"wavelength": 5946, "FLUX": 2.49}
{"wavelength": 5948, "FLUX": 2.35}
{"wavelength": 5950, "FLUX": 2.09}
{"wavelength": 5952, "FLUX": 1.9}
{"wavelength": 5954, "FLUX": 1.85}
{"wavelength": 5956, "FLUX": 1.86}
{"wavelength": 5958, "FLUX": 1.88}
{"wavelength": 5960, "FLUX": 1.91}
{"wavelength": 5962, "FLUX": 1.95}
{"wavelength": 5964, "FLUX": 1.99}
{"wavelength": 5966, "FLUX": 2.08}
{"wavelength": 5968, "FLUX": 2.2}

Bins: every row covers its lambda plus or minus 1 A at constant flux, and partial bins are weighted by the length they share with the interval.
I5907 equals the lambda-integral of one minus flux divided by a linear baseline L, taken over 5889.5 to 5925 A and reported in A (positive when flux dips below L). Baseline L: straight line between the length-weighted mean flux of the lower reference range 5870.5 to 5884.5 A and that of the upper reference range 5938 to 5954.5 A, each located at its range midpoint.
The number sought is 3.7 A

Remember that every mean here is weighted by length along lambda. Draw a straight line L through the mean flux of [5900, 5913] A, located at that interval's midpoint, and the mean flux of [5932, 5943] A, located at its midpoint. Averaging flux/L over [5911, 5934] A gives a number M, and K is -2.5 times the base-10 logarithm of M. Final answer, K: 0.10 mag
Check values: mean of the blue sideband 1.93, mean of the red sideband 2.04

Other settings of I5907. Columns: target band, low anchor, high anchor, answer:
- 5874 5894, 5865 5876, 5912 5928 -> -0.57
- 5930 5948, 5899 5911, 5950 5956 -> -1.93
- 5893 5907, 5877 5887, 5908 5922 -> 0.18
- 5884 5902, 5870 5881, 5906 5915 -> 0.53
